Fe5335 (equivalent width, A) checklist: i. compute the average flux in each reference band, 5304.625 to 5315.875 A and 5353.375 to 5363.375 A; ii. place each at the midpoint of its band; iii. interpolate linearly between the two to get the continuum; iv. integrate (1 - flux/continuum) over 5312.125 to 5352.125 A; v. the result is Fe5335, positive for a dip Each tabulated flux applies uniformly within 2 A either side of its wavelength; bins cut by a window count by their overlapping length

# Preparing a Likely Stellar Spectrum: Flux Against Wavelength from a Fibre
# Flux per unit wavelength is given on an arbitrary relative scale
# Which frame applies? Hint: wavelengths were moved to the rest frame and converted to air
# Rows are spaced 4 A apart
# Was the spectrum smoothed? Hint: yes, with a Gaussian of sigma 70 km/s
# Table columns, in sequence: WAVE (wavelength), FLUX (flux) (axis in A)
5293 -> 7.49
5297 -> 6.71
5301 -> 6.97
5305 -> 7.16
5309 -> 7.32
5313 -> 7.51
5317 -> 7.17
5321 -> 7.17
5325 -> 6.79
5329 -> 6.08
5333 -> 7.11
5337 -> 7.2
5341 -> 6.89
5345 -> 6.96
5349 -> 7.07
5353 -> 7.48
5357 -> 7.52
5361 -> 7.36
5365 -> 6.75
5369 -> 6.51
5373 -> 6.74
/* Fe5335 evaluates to 2.1 A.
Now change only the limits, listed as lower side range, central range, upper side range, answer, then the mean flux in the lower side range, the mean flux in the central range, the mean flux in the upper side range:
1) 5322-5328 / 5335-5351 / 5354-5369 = -0.2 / 6.74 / 7.03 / 7.13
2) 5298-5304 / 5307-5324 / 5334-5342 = -0.6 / 6.96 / 7.26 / 7.07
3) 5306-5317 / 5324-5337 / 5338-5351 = 0.7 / 7.35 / 6.73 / 6.99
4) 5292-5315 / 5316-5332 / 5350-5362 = 1.1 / 7.18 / 6.8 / 7.43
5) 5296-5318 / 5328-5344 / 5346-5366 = 0.7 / 7.16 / 6.88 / 7.25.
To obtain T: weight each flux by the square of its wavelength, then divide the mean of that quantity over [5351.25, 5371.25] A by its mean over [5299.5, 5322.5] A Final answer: 1.0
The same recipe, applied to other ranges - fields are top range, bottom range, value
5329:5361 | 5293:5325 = 1.01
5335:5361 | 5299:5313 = 1.02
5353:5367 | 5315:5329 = 1.06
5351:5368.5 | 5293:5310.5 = 1.04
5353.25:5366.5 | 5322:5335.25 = 1.10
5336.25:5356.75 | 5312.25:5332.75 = 1.04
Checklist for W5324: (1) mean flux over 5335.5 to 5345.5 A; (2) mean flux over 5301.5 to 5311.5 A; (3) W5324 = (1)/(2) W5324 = 0.97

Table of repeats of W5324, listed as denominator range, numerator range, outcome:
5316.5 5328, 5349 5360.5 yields 1.07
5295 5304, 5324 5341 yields 0.99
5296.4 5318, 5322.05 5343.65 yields 0.95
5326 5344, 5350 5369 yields 1.05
